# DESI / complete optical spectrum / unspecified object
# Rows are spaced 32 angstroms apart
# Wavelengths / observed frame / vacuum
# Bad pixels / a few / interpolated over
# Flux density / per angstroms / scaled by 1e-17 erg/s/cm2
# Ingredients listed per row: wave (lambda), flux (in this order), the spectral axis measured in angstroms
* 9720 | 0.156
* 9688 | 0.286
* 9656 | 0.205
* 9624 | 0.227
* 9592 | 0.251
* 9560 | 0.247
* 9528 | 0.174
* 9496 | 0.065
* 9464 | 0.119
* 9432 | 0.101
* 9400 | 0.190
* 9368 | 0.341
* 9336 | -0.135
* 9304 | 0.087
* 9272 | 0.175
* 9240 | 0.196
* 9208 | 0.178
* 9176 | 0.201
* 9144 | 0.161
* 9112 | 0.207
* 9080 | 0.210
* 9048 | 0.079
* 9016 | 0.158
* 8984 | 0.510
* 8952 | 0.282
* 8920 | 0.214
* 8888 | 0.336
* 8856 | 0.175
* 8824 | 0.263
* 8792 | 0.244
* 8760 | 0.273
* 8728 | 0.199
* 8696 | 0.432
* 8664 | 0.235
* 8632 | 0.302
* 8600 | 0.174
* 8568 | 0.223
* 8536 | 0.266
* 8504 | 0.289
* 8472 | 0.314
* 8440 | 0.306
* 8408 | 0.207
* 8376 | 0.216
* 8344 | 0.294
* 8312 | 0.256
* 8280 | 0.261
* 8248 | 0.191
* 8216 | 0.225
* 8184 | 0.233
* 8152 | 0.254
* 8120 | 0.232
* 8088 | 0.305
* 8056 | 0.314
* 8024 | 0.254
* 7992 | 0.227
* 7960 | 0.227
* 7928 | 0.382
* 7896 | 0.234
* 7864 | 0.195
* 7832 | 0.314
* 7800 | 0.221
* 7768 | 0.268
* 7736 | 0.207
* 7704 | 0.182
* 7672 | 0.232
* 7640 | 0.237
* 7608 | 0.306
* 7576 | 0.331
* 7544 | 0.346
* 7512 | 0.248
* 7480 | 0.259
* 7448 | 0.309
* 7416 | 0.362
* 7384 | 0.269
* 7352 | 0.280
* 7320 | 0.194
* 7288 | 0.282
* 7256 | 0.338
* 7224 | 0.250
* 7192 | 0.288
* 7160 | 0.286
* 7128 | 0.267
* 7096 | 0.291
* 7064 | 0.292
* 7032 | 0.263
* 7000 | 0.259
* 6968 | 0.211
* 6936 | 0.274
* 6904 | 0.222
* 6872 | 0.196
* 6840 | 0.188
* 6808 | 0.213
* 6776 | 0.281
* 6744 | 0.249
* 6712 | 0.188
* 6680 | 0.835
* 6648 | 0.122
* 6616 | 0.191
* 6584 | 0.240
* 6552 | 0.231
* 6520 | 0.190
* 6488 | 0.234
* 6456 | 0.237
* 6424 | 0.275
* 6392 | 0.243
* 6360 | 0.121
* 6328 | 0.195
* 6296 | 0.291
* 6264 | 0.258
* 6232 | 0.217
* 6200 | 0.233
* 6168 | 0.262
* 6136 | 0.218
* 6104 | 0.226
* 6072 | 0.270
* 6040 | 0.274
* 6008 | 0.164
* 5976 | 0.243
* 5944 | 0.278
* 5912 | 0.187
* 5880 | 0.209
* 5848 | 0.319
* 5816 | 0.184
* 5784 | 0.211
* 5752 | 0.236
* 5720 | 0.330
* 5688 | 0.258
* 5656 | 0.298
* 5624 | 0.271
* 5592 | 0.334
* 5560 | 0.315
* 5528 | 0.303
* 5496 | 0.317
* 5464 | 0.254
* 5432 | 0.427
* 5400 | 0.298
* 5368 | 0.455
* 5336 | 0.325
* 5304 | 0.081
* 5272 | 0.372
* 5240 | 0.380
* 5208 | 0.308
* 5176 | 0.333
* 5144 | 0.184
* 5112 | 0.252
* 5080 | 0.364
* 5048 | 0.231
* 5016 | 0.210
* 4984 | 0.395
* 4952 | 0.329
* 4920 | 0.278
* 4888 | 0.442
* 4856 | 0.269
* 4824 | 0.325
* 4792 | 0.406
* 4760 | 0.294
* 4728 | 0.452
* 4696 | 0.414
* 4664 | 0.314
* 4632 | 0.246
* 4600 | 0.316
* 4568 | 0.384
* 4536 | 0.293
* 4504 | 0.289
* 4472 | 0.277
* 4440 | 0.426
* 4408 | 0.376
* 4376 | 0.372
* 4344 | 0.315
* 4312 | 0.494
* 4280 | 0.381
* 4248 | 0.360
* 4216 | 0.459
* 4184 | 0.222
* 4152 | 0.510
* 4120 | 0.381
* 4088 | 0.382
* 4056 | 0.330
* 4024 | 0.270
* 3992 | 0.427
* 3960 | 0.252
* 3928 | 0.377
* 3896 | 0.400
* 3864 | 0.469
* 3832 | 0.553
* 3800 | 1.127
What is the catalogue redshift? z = 0.791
